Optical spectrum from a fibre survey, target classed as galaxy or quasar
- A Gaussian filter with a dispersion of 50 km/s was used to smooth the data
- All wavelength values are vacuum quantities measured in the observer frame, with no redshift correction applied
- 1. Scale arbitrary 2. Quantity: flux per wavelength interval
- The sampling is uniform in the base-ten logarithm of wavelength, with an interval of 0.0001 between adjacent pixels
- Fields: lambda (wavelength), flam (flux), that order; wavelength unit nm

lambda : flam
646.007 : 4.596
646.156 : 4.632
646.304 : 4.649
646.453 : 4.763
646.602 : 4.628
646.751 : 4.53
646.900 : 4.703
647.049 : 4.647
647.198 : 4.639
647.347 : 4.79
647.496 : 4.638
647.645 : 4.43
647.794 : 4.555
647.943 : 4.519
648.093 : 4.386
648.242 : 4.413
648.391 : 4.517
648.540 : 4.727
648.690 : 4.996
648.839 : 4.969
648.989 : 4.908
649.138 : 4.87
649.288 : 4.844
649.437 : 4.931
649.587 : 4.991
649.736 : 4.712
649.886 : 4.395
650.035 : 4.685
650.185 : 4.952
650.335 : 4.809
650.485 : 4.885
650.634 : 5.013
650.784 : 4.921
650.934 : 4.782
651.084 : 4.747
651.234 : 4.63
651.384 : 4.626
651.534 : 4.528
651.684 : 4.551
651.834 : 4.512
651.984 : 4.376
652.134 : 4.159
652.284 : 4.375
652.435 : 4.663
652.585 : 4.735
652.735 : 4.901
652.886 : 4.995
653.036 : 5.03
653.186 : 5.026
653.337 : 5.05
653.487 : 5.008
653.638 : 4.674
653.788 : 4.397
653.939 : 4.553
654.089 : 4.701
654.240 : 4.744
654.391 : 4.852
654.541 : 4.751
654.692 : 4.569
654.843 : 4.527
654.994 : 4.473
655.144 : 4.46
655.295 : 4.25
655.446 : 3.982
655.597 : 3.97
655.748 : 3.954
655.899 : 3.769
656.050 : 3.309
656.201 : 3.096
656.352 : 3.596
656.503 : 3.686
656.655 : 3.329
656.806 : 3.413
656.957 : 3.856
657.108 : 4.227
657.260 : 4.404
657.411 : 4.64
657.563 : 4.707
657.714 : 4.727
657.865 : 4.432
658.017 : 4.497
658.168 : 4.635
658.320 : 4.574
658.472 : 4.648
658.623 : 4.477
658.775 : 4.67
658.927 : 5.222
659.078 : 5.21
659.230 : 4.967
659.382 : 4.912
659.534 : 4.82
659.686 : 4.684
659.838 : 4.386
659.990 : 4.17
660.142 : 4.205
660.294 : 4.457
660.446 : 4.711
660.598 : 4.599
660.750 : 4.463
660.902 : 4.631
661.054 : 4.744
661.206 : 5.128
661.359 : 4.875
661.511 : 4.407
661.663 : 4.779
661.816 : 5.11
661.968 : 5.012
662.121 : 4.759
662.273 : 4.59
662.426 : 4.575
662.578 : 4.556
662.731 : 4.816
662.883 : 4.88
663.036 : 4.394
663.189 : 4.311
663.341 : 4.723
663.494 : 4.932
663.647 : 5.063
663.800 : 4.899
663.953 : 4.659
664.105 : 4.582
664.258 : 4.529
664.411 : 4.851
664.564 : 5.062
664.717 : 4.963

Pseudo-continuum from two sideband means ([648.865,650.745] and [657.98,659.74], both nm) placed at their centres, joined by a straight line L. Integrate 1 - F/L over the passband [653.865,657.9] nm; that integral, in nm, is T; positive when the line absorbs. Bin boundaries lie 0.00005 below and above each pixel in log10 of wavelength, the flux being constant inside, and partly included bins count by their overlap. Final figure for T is 0.52 nm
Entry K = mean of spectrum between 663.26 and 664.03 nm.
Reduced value 4.86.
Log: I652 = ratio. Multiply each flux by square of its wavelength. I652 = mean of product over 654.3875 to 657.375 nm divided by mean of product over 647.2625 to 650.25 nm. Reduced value 0.9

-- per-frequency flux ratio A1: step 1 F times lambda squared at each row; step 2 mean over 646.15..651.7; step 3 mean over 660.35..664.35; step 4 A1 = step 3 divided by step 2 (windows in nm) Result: 1.04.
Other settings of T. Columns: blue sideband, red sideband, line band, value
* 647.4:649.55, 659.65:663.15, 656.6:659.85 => 0.09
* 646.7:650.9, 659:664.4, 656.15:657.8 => 0.25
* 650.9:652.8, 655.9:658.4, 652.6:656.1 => -0.15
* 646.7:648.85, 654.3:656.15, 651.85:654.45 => -0.23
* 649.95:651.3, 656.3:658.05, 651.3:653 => 0.02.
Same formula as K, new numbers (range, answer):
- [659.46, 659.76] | 4.75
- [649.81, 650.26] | 4.68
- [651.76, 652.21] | 4.35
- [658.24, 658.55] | 4.61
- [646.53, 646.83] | 4.58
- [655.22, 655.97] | 3.99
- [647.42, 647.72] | 4.54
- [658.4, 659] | 4.75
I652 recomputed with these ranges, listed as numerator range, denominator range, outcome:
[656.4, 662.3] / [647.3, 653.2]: 0.99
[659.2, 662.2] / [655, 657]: 1.26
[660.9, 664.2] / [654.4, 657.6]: 1.19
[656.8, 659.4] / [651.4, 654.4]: 1.00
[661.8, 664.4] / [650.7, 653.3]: 1.04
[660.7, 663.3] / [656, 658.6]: 1.16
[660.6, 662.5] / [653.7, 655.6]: 1.08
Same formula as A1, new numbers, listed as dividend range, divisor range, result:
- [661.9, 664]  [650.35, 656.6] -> 1.09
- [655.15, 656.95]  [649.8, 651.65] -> 0.79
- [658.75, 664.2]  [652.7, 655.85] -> 1.05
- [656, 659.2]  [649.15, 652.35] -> 0.93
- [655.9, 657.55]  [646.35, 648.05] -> 0.85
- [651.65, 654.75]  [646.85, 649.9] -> 1.01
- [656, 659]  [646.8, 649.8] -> 0.92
